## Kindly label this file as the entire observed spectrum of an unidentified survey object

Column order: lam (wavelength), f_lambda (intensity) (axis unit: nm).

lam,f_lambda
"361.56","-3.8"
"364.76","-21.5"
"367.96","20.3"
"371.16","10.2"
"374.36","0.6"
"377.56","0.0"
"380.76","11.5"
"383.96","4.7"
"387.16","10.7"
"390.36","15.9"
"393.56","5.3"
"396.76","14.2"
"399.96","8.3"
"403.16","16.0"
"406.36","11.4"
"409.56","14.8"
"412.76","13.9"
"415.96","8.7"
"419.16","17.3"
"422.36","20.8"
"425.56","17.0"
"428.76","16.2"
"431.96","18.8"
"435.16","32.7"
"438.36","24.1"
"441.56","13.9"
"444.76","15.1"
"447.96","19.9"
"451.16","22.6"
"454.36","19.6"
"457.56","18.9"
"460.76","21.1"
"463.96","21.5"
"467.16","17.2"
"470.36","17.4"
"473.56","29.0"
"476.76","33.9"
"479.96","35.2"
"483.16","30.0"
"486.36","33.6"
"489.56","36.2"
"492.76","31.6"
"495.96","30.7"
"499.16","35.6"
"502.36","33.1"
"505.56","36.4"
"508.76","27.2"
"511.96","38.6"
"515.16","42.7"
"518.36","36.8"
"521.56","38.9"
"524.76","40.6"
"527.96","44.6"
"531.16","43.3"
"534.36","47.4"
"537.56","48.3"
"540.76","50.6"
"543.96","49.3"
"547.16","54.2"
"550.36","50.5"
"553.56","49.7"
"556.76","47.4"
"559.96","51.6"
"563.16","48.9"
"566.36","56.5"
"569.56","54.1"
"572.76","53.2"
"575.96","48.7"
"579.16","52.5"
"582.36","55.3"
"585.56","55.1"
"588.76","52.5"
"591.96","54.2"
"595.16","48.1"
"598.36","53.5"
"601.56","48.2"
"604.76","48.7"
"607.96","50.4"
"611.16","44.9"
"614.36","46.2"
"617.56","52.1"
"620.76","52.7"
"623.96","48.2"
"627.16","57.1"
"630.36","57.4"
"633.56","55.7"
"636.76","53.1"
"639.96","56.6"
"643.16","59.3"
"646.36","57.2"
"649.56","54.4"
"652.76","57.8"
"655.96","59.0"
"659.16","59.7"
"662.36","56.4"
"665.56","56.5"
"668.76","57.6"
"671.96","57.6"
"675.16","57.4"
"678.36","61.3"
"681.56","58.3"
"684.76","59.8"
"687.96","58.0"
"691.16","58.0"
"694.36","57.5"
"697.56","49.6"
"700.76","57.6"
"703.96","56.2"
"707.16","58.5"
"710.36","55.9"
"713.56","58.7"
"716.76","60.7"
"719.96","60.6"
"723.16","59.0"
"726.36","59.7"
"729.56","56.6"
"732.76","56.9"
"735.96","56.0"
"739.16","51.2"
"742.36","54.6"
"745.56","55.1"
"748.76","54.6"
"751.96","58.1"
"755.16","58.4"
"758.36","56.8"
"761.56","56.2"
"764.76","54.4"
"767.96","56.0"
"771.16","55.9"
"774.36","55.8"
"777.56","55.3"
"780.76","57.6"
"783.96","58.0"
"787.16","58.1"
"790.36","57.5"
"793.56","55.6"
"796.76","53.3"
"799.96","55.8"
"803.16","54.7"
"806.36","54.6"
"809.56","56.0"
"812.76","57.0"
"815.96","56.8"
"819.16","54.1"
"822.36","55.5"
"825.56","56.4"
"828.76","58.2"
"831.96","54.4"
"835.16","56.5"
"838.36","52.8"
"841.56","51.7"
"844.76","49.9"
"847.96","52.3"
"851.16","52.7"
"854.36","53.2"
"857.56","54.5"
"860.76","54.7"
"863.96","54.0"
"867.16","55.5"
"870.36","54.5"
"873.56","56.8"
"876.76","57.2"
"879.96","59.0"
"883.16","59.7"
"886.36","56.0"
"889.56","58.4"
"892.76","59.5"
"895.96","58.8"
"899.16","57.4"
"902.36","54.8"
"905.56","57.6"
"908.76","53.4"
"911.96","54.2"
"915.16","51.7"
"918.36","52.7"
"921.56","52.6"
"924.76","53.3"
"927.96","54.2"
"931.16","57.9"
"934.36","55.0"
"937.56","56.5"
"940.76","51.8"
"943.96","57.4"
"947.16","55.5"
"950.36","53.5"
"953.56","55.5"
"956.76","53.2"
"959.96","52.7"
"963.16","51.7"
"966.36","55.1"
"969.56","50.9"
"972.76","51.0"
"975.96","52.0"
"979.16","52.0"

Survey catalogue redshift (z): 0.184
